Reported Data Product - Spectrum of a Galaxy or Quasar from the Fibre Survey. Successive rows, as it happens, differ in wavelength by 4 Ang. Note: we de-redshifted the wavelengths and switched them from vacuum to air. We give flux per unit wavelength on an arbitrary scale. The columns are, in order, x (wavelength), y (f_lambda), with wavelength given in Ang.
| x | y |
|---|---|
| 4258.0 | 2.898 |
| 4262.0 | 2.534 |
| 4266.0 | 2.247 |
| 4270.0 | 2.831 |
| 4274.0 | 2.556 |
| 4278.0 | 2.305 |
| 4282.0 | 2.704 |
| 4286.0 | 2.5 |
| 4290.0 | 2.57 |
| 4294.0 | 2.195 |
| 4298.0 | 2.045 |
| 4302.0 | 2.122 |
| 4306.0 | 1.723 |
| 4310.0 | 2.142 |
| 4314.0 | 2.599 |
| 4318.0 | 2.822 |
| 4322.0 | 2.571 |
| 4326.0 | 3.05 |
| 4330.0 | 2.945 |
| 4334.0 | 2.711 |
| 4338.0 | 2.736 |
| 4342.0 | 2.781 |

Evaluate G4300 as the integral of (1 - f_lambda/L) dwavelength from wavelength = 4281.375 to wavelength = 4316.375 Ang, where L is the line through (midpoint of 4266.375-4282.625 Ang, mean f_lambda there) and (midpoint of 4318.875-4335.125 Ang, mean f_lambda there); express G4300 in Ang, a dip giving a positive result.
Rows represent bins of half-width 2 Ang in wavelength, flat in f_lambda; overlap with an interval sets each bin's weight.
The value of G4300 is 5.2 Ang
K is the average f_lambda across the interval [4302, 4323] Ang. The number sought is 2.34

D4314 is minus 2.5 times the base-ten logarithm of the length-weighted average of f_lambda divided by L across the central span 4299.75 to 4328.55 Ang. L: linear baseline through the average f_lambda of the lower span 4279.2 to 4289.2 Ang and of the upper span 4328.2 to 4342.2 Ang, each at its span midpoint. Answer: 0.11 mag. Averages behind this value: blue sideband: 2.57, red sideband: 2.79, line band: 2.44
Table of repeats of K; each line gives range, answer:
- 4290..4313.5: 2.13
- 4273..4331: 2.45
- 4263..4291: 2.53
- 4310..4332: 2.74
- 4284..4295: 2.44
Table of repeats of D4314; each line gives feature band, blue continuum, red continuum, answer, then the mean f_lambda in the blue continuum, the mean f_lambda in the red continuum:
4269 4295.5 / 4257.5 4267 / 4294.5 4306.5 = -0.11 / 2.54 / 2.02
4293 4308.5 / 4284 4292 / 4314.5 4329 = 0.29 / 2.54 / 2.8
